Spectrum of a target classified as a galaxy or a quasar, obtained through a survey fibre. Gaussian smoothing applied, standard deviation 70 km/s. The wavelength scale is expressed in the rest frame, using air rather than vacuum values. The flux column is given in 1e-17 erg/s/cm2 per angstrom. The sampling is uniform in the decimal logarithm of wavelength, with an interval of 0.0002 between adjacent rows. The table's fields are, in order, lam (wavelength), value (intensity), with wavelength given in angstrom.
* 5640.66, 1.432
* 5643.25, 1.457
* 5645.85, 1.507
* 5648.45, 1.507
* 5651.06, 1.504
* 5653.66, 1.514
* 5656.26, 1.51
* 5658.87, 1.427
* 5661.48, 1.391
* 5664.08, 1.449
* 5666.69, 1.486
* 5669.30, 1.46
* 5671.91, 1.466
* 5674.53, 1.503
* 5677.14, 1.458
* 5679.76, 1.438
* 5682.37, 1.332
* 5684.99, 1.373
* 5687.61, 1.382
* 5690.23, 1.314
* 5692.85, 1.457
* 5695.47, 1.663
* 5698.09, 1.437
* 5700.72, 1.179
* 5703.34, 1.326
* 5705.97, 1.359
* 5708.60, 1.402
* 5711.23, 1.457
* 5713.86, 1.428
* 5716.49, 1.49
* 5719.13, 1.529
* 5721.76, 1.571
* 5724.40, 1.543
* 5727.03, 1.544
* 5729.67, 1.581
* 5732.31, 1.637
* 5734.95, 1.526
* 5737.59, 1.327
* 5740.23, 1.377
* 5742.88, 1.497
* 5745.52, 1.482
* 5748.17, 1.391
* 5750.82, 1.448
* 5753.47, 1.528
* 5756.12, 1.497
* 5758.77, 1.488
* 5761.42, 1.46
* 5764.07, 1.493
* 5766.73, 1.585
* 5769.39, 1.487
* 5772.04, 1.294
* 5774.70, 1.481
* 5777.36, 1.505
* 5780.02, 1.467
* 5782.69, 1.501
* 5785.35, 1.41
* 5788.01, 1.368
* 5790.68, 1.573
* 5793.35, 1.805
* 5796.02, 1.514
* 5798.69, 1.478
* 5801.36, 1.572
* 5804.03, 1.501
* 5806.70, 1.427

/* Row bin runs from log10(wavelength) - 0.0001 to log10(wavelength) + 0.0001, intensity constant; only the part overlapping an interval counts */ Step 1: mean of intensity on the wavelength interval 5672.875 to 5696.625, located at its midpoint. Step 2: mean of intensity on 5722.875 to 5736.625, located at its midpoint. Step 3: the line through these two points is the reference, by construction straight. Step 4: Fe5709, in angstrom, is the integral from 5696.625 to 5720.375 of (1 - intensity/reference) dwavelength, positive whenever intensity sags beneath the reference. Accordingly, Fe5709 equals 1.6 angstrom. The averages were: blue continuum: 1.43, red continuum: 1.56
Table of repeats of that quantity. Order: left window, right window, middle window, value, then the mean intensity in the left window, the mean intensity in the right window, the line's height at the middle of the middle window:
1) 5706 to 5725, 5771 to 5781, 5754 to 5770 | -0.6 angstrom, 1.48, 1.44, 1.45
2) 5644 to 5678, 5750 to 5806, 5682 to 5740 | 1.4 angstrom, 1.48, 1.5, 1.48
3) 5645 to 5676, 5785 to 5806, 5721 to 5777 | 0.9 angstrom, 1.48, 1.53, 1.51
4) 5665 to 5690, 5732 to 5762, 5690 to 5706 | 0.5 angstrom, 1.43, 1.47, 1.44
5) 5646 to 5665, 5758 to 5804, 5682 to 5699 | 0.6 angstrom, 1.47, 1.5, 1.48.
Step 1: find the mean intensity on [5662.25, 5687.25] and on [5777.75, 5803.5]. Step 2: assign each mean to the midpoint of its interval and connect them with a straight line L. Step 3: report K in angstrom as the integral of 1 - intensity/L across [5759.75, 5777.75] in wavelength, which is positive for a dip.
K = 0.4 angstrom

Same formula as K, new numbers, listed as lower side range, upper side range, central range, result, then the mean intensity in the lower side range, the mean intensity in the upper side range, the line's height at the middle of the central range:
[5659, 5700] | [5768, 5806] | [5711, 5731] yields -0.8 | 1.44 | 1.5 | 1.46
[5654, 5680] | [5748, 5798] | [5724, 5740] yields -0.4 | 1.46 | 1.49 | 1.48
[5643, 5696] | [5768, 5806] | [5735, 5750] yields 0.6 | 1.45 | 1.5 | 1.48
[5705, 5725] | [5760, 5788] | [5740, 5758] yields 0.0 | 1.47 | 1.46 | 1.47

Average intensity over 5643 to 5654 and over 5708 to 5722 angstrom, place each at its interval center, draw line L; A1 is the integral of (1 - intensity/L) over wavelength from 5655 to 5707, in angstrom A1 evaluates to 2.4 angstrom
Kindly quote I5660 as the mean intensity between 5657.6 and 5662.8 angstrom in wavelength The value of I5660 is 1.41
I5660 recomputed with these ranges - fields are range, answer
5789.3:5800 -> 1.59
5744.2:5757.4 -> 1.47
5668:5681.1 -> 1.46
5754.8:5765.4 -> 1.49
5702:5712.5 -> 1.39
